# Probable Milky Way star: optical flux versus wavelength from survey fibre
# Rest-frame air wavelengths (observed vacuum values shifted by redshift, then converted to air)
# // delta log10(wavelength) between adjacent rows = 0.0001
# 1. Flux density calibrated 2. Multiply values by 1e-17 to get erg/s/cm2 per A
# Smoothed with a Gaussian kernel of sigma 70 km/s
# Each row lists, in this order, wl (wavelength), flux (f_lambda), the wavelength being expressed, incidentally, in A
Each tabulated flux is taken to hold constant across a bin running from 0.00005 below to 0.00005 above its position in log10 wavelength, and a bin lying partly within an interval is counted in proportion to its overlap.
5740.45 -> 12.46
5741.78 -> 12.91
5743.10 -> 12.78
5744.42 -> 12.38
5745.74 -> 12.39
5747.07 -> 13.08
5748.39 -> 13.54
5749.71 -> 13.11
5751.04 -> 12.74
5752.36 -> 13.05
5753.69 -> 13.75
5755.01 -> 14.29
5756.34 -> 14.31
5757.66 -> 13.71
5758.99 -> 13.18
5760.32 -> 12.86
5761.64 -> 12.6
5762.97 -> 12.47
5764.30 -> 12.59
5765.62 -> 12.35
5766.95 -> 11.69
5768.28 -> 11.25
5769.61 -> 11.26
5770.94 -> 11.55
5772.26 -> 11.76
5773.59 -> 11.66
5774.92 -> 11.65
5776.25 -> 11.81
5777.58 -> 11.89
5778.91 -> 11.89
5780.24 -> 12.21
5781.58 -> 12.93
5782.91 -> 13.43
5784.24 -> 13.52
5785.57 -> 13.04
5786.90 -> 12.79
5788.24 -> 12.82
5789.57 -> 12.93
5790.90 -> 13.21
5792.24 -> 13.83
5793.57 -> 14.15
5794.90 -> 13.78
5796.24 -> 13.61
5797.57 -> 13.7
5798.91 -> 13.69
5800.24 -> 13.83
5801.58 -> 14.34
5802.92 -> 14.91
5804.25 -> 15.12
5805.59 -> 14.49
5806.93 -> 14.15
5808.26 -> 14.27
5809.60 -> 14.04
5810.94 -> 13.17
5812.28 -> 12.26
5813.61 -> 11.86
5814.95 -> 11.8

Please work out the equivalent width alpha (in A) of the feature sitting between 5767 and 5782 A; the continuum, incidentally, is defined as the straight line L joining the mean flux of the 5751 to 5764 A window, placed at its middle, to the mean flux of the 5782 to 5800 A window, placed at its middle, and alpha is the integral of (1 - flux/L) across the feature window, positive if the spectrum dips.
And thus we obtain 1.78 A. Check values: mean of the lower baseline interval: 13.3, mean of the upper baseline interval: 13.4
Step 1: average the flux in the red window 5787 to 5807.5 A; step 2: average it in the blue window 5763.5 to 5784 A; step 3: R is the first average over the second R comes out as 1.15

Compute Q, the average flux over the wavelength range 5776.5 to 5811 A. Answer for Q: 13.5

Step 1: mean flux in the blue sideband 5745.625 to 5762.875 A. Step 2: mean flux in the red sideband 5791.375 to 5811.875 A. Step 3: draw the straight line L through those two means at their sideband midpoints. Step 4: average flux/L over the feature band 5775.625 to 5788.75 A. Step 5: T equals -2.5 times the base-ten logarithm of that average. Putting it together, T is 0.09 mag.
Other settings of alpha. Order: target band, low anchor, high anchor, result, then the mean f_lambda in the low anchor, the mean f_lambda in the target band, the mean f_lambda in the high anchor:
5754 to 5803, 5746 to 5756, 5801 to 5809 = 3.8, 13.3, 12.9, 14.5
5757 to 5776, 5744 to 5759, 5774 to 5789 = 1.1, 13.3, 12.2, 12.5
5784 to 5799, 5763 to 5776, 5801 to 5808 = 0.2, 11.8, 13.4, 14.6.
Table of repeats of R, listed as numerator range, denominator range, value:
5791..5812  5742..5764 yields 1.07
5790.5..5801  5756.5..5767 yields 1.07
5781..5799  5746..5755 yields 1.01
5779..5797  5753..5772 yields 1.04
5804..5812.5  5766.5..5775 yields 1.21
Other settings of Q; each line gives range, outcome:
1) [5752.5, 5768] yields 13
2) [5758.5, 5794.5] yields 12.5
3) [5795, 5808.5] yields 14.2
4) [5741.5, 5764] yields 13.1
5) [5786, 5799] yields 13.4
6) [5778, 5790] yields 12.8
